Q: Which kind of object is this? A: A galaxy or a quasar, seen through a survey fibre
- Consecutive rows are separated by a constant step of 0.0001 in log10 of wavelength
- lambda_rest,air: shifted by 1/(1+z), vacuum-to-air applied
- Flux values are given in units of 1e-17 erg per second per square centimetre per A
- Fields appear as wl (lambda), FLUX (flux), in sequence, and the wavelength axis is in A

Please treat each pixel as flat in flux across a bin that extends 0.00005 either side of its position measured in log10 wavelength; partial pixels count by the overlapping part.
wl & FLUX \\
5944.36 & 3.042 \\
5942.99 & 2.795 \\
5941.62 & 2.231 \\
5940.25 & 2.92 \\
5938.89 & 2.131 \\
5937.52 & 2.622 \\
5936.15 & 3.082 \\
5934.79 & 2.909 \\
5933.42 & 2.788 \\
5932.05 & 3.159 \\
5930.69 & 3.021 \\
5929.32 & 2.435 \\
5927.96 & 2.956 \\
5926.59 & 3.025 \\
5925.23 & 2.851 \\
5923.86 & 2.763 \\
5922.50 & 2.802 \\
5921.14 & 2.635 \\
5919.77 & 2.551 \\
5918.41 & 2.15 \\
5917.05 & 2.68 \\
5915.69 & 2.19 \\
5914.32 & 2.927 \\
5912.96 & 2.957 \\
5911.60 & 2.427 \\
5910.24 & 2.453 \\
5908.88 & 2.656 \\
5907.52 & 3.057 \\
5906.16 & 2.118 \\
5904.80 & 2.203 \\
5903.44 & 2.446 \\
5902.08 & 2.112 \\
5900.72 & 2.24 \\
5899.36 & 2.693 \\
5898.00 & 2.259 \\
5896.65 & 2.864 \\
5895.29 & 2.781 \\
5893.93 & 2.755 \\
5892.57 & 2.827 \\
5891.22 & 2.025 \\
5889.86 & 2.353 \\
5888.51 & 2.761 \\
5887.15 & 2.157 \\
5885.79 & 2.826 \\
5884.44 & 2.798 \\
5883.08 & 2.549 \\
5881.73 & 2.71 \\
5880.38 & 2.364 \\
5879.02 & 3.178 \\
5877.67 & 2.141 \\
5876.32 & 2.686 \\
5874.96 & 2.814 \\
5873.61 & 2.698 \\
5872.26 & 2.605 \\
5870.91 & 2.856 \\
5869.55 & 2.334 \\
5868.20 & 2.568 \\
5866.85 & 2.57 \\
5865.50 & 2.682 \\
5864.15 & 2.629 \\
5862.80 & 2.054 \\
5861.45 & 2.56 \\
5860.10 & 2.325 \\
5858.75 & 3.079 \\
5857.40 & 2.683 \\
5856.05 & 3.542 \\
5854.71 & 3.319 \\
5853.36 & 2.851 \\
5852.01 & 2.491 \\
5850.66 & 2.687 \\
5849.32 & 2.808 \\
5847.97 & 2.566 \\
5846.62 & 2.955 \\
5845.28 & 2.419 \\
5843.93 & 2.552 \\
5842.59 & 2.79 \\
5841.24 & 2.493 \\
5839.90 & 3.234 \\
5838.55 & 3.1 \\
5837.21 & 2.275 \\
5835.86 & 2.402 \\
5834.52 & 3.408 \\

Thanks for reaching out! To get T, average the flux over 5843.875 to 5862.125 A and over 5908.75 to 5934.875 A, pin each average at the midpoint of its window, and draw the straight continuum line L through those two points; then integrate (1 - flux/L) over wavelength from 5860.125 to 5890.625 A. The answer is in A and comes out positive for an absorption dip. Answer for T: 1.99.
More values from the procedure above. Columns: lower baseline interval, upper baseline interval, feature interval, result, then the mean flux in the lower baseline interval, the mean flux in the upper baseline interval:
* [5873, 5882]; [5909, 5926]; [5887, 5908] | 1.2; 2.65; 2.62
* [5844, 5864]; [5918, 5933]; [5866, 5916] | 3.3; 2.73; 2.77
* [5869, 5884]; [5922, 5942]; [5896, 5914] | 1.4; 2.63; 2.79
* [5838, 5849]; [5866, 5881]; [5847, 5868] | -0.2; 2.76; 2.62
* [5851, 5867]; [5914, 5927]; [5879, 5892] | 0.7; 2.74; 2.64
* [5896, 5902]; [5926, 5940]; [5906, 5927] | 0.0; 2.47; 2.82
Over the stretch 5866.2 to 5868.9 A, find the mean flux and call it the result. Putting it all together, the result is 2.57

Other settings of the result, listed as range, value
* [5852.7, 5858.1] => 3.1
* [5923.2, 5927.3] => 2.88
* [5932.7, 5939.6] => 2.71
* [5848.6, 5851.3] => 2.75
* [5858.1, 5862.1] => 2.65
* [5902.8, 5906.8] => 2.25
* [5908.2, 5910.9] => 2.56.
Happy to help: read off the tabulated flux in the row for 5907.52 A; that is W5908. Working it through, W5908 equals 3.057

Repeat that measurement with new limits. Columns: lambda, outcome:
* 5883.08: 2.549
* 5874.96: 2.814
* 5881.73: 2.71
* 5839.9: 3.234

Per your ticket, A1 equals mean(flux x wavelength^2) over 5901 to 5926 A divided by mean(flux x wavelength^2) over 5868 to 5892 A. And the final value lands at 1.00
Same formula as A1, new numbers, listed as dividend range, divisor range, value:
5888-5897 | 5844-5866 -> 0.97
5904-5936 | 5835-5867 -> 1.01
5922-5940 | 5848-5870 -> 1.07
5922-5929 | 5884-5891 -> 1.14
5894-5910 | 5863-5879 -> 0.97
